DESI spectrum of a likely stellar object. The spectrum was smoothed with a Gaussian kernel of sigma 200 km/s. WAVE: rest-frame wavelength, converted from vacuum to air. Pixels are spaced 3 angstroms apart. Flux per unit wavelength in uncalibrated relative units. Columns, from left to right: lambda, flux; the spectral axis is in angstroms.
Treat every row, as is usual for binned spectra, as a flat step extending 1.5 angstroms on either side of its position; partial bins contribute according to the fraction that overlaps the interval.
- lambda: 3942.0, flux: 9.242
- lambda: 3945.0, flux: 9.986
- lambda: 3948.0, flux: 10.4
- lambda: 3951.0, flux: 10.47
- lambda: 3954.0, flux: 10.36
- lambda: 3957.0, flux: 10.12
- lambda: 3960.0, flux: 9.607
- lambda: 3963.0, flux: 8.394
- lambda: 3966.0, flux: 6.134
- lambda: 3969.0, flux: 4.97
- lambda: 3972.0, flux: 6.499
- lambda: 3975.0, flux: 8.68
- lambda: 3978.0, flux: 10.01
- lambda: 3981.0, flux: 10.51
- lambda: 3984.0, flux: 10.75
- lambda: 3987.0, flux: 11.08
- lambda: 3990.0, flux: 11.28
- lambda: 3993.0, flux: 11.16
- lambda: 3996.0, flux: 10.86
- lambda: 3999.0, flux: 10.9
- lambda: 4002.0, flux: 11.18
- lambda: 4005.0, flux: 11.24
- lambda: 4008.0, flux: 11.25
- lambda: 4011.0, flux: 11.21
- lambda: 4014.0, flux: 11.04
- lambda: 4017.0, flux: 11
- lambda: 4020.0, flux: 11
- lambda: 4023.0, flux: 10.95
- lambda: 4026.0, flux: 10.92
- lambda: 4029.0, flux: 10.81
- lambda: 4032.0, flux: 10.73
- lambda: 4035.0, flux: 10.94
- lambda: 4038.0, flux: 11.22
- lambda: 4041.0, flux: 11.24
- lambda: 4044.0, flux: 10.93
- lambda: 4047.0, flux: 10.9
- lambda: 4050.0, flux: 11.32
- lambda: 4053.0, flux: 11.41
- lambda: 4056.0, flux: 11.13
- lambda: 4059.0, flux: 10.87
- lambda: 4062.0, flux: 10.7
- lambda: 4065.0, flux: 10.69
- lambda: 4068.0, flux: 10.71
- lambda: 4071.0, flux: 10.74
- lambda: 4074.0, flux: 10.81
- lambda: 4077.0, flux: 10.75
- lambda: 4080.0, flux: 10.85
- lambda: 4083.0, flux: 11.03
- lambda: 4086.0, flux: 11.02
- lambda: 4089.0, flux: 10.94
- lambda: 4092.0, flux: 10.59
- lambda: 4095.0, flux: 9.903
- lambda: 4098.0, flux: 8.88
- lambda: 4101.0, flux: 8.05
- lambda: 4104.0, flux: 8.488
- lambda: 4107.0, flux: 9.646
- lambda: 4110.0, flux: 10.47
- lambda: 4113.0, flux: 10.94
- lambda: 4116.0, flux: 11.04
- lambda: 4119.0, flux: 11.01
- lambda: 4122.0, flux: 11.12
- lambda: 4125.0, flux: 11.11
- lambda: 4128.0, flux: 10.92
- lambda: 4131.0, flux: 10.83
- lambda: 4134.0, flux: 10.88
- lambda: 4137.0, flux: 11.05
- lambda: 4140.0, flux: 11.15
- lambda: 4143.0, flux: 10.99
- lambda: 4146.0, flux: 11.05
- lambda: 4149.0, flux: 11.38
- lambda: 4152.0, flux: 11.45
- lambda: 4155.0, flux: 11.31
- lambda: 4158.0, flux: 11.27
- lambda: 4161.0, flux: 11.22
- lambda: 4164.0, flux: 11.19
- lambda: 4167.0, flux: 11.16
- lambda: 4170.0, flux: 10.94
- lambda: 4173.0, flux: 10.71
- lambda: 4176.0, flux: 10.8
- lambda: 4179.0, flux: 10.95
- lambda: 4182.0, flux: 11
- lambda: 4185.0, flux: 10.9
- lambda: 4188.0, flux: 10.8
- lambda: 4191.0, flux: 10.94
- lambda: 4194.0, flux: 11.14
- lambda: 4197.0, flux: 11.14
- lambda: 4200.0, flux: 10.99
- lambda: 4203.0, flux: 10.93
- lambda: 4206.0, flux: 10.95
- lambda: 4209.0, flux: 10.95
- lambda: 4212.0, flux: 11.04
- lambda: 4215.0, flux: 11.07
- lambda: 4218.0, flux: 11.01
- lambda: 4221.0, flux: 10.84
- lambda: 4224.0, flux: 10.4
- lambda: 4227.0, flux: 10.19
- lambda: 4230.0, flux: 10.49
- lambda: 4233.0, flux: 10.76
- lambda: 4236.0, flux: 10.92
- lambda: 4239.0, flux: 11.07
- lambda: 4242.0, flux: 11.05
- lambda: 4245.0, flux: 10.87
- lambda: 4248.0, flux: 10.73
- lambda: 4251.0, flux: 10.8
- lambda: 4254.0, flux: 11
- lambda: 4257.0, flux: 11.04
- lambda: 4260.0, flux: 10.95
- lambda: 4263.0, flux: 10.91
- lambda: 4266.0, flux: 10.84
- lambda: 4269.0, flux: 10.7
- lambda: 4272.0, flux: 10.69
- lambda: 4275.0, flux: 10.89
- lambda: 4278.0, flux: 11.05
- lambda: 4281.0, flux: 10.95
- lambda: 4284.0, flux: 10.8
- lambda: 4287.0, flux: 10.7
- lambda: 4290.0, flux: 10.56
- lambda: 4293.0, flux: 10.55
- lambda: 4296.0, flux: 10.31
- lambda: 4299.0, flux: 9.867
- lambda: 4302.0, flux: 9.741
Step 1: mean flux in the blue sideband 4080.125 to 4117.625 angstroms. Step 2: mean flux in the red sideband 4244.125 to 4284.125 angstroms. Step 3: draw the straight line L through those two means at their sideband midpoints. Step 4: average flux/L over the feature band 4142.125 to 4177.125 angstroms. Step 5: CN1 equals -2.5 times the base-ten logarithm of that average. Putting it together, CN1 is -0.074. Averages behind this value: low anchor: 10.1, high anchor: 10.9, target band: 11.1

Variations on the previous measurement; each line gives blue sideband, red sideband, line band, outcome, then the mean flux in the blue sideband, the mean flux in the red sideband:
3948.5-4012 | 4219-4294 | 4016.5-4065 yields -0.10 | 9.84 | 10.8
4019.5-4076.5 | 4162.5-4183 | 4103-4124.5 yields 0.05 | 10.9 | 11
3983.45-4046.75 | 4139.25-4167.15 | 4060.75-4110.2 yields 0.09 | 11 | 11.2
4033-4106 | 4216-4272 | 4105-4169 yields -0.03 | 10.6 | 10.8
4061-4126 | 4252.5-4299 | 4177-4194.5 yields -0.03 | 10.4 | 10.8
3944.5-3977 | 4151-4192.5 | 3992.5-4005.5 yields -0.21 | 8.67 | 11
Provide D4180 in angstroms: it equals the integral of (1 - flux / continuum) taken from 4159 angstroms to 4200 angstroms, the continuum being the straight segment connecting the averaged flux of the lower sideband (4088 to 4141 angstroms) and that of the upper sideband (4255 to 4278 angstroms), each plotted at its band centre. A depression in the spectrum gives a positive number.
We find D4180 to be -1.6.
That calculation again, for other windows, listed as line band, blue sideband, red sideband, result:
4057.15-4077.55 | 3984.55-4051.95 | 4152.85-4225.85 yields 0.5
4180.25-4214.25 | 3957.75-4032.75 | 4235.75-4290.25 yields -1.0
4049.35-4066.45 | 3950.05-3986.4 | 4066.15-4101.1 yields -1.5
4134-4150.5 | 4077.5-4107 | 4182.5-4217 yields -1.0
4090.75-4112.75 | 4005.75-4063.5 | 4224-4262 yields 2.9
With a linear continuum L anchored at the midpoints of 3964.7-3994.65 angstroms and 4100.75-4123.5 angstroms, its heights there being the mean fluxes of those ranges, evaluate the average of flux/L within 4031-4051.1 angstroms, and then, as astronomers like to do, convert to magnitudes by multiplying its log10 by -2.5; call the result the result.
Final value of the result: -0.15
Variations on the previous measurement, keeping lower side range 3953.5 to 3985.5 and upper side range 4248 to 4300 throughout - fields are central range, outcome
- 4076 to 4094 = -0.15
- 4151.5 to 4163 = -0.14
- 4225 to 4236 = -0.01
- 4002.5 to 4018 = -0.24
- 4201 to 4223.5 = -0.06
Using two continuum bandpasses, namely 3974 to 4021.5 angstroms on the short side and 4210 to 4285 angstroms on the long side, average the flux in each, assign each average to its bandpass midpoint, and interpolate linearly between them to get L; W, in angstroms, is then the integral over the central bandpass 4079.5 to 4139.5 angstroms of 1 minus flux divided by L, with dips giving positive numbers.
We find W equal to 2.2 angstroms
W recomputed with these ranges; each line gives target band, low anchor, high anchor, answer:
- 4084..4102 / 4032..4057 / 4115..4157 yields 1.8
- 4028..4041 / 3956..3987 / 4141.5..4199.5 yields -2.1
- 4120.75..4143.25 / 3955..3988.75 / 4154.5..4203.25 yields -1.0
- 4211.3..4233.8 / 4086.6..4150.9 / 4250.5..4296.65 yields 0.0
